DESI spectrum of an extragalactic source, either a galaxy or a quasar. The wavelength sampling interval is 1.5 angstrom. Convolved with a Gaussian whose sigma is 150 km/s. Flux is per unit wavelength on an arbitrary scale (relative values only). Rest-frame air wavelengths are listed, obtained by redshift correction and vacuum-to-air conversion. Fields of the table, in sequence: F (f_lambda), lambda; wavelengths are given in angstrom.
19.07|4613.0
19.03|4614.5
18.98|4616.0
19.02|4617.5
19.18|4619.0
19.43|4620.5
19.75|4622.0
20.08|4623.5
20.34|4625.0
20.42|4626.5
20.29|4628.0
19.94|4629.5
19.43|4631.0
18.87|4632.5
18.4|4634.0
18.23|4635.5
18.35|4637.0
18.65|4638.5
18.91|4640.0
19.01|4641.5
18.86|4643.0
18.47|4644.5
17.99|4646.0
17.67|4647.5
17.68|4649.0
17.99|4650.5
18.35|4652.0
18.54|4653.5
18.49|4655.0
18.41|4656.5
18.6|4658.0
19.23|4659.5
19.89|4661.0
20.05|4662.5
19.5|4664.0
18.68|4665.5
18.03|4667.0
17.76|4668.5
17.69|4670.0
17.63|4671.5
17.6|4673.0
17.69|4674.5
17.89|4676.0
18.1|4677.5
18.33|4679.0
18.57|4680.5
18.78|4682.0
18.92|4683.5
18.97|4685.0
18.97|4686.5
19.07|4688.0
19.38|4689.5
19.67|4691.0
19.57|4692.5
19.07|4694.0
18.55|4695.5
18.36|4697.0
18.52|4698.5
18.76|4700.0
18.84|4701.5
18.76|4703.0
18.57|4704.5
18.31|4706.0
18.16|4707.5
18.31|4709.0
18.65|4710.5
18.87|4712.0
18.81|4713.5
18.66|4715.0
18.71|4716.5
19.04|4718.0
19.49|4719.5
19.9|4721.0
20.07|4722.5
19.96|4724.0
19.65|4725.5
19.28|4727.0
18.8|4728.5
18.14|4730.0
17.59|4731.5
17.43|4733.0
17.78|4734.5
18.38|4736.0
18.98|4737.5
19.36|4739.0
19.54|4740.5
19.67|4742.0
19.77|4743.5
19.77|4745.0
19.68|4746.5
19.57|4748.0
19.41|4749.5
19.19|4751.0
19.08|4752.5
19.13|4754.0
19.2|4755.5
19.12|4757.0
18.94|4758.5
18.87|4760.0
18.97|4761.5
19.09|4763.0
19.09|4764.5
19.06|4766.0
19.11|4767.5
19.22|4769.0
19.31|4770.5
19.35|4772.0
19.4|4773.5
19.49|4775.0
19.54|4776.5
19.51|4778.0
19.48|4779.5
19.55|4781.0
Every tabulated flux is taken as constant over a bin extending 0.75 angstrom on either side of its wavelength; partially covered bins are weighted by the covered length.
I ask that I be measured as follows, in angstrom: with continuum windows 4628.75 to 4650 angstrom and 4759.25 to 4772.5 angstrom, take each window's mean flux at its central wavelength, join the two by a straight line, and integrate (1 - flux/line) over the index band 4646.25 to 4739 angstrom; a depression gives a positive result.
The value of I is 0.8 angstrom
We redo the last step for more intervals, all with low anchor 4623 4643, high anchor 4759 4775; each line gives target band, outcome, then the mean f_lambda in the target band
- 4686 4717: 0.7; 18.8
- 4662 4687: 1.1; 18.4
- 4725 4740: 0.5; 18.5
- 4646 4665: 0.6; 18.7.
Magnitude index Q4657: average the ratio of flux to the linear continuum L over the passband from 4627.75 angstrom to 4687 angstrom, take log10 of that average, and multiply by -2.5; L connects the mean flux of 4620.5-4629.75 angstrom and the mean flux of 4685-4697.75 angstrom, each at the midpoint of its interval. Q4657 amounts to 0.058 mag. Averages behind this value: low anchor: 20.1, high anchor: 19.1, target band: 18.6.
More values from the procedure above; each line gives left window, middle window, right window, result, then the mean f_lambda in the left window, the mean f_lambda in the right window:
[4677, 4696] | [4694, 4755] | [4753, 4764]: 0.003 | 18.9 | 19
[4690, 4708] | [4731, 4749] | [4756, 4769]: -0.002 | 18.8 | 19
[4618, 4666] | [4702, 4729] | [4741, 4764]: 0.011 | 19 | 19.3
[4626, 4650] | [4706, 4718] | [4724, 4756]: 0.021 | 18.8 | 19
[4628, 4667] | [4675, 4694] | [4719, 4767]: 0.003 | 18.7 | 19.1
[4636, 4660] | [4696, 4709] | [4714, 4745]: 0.018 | 18.4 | 19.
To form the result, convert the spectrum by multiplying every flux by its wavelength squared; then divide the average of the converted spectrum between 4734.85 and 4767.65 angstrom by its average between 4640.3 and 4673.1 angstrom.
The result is 1.08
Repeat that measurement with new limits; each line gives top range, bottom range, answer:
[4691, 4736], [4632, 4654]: 1.05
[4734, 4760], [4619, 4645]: 1.05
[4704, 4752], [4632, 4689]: 1.06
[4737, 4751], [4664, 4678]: 1.12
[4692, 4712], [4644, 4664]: 1.02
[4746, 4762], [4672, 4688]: 1.08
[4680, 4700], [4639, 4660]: 1.05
